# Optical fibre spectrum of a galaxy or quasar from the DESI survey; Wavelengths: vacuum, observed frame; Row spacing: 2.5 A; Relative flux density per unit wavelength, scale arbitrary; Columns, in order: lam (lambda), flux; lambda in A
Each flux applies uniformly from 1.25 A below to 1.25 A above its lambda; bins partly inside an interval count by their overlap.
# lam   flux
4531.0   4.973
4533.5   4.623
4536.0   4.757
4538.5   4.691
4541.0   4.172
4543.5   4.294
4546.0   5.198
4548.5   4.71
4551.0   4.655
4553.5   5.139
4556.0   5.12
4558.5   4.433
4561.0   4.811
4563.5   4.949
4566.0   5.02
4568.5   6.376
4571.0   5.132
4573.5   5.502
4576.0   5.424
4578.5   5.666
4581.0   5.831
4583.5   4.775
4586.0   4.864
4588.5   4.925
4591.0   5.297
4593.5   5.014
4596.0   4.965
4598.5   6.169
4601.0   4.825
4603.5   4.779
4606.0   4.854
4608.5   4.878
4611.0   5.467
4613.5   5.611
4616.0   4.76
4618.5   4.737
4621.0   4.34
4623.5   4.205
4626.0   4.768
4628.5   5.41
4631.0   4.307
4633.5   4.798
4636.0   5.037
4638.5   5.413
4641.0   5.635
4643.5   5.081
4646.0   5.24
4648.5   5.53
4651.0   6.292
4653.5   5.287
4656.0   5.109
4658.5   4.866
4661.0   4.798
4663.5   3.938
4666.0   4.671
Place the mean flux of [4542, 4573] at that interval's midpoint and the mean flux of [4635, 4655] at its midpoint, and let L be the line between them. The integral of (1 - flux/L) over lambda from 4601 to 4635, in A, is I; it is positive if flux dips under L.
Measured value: 3.0 A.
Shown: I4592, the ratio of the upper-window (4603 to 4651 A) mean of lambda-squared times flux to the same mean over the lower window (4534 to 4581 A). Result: 1.03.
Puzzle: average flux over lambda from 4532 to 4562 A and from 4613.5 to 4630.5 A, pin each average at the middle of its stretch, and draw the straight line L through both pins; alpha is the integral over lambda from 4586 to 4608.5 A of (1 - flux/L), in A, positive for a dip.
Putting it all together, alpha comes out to -1.6 A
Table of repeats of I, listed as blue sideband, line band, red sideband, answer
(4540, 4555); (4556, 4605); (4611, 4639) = -4.3 A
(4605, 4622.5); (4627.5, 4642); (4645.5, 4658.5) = 0.4 A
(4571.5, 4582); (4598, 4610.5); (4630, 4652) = 0.9 A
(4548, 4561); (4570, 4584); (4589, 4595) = -1.2 A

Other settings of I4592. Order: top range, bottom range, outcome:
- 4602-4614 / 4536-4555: 1.11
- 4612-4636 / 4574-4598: 0.93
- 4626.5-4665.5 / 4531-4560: 1.13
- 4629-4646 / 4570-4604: 0.99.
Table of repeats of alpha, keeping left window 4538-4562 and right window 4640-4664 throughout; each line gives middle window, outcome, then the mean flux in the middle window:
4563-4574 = -1.4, 5.42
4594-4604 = -0.5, 5.2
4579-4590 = -0.6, 5.14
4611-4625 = 0.7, 4.8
